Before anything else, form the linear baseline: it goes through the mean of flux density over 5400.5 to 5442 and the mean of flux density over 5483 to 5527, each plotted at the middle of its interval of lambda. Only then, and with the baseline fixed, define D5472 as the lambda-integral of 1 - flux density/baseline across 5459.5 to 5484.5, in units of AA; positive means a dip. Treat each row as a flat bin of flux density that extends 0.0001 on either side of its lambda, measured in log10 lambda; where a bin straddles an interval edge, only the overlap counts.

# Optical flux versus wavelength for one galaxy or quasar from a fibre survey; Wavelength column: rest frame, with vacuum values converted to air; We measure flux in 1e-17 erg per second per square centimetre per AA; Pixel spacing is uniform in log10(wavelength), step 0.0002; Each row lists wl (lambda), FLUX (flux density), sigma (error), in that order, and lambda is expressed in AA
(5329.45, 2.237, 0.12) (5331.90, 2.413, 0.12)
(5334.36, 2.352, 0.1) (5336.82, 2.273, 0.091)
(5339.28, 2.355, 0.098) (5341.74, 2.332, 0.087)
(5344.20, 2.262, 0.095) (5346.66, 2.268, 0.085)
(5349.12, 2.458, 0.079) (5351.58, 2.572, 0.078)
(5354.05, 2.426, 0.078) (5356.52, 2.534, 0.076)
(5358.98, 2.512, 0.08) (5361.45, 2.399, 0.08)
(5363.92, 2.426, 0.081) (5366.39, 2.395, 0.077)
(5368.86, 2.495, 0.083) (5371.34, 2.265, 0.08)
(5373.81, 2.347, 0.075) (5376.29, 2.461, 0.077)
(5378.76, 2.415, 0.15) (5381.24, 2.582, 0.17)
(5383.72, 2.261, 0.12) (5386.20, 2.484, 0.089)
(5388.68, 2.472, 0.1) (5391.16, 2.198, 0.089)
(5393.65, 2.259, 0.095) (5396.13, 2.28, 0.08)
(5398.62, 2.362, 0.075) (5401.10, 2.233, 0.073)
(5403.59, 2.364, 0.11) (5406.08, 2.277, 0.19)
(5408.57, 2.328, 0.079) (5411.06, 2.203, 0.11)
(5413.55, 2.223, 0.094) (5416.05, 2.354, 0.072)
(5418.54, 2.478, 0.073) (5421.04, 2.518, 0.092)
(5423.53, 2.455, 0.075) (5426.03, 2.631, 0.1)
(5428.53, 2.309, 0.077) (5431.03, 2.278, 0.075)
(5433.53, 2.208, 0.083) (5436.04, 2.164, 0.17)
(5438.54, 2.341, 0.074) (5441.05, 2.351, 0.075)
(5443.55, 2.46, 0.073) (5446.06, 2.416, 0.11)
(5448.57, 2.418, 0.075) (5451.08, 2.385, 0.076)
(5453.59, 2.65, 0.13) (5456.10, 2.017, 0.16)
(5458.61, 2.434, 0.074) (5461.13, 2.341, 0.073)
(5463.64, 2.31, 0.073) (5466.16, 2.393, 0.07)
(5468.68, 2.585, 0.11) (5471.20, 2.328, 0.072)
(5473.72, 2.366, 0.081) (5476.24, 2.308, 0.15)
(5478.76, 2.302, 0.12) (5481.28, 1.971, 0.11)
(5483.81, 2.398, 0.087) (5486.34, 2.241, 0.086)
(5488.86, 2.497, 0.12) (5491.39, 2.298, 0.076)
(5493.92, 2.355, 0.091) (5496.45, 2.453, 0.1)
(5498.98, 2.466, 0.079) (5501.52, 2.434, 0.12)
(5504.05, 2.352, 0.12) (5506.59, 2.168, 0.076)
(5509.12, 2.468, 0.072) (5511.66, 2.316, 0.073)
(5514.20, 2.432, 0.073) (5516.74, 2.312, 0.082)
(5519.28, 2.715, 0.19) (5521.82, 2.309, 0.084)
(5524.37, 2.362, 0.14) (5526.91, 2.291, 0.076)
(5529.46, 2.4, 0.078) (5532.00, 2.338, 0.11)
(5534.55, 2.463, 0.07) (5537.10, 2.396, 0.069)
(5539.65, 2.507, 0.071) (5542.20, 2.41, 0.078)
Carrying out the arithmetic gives 0.37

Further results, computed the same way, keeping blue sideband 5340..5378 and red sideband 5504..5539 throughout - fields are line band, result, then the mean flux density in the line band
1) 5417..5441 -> 0.2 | 2.37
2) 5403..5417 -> 0.7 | 2.29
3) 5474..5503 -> 0.6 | 2.34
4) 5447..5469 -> 0.1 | 2.38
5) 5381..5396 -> 0.3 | 2.36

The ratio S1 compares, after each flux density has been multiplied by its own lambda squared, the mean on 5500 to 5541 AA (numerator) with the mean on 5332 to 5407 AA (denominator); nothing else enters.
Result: 1.06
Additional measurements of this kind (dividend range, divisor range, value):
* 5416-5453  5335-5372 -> 1.03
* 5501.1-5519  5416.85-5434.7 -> 1.01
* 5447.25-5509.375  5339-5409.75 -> 1.03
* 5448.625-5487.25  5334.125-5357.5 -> 1.03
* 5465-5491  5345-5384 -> 1.00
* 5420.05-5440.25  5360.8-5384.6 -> 1.00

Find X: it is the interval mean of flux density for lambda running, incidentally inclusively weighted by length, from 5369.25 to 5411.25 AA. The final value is 2.35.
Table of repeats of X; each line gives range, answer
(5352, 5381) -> 2.43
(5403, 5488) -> 2.35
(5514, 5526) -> 2.42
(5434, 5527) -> 2.36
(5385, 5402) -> 2.33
